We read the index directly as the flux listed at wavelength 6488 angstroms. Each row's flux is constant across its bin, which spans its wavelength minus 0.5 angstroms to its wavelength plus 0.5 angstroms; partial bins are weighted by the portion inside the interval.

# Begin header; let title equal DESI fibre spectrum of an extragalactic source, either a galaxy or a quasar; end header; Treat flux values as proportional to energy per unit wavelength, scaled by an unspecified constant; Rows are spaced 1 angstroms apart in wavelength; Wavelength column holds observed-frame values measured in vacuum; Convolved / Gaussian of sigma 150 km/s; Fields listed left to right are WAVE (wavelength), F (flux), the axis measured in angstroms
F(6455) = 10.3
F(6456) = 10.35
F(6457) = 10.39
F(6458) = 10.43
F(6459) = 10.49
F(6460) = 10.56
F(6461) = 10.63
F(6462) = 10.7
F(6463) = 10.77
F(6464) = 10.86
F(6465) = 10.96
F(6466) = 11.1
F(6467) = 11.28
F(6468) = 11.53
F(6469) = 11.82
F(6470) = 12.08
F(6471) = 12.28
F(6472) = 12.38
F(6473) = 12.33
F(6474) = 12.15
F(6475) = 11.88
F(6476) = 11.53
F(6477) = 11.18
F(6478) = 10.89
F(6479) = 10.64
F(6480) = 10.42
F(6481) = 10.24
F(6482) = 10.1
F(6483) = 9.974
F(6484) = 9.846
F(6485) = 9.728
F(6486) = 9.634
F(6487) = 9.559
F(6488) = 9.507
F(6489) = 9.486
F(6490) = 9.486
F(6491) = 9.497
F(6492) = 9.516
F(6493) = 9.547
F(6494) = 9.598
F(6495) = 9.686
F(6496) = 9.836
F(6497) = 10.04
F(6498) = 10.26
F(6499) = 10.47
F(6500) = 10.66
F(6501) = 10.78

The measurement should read 9.507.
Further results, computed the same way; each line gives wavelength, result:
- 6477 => 11.18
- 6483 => 9.974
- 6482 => 10.1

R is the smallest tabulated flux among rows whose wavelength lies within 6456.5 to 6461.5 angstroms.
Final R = 10.39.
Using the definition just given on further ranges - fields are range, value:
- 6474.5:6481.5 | 10.24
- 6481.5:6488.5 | 9.507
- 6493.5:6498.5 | 9.598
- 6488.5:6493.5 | 9.486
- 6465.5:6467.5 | 11.1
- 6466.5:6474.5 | 11.28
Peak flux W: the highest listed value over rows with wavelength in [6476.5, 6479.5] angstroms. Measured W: 11.18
